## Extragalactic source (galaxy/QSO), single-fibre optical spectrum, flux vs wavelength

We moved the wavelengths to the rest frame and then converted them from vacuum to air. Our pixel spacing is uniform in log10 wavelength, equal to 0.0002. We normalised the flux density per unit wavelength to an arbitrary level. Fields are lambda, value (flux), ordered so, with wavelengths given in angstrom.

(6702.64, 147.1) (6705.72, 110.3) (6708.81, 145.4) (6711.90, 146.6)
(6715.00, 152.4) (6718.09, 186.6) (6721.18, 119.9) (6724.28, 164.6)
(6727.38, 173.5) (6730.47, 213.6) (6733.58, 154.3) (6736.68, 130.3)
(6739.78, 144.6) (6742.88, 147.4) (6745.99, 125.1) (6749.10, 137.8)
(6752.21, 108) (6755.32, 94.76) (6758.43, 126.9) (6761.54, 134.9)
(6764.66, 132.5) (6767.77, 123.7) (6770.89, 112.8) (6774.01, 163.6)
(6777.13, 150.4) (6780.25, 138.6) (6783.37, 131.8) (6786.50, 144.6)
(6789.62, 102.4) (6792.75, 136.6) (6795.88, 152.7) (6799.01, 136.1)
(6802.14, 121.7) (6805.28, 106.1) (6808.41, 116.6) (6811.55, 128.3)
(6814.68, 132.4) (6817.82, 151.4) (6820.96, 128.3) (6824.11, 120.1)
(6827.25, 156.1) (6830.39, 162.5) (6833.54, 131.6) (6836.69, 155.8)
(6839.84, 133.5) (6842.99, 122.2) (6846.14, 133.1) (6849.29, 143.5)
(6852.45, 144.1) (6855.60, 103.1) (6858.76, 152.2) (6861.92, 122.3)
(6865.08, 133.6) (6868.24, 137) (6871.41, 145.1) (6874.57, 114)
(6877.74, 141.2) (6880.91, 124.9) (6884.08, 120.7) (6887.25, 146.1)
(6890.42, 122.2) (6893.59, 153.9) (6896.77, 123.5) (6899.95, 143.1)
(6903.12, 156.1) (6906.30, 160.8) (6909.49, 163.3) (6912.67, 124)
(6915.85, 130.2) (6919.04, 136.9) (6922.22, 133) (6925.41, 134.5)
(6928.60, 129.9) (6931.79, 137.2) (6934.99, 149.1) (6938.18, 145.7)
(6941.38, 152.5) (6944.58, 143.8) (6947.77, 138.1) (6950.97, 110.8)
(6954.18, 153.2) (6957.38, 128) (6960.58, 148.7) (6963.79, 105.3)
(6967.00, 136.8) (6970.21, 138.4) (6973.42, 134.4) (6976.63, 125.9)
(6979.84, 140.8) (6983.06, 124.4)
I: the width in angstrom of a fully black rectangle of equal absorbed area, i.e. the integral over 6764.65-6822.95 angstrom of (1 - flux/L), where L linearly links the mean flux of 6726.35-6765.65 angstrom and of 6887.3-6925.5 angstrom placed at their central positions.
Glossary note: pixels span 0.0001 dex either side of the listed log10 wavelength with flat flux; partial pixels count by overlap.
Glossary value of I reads 3.36 angstrom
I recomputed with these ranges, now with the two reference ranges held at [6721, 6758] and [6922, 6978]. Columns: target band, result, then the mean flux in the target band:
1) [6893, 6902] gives -0.1 angstrom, 139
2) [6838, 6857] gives 1.2 angstrom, 131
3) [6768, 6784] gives 0.4 angstrom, 139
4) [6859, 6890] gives 1.4 angstrom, 132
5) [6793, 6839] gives 1.6 angstrom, 136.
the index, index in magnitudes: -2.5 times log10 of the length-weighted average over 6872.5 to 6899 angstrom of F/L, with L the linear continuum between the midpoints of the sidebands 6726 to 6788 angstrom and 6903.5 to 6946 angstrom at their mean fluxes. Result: 0.080 mag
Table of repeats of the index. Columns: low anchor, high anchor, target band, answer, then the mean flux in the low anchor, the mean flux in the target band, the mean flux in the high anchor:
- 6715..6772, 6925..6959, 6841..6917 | 0.03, 141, 136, 139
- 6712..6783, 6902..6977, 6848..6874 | 0.05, 142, 134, 138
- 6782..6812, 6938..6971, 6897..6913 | -0.12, 128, 149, 136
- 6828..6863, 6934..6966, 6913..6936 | 0.02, 137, 135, 137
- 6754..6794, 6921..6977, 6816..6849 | -0.06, 130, 140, 136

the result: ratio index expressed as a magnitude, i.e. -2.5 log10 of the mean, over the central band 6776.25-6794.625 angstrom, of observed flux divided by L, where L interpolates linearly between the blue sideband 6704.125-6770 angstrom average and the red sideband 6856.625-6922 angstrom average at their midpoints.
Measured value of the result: 0.05 mag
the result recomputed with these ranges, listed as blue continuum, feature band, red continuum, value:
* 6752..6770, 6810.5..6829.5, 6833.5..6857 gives -0.06 mag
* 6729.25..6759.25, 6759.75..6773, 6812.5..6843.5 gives 0.09 mag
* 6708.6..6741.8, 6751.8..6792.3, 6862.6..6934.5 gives 0.18 mag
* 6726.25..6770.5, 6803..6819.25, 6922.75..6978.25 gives 0.09 mag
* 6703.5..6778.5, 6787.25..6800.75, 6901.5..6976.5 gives 0.07 mag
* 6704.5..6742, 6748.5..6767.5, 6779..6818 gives 0.17 mag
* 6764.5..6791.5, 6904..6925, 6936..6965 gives -0.04 mag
